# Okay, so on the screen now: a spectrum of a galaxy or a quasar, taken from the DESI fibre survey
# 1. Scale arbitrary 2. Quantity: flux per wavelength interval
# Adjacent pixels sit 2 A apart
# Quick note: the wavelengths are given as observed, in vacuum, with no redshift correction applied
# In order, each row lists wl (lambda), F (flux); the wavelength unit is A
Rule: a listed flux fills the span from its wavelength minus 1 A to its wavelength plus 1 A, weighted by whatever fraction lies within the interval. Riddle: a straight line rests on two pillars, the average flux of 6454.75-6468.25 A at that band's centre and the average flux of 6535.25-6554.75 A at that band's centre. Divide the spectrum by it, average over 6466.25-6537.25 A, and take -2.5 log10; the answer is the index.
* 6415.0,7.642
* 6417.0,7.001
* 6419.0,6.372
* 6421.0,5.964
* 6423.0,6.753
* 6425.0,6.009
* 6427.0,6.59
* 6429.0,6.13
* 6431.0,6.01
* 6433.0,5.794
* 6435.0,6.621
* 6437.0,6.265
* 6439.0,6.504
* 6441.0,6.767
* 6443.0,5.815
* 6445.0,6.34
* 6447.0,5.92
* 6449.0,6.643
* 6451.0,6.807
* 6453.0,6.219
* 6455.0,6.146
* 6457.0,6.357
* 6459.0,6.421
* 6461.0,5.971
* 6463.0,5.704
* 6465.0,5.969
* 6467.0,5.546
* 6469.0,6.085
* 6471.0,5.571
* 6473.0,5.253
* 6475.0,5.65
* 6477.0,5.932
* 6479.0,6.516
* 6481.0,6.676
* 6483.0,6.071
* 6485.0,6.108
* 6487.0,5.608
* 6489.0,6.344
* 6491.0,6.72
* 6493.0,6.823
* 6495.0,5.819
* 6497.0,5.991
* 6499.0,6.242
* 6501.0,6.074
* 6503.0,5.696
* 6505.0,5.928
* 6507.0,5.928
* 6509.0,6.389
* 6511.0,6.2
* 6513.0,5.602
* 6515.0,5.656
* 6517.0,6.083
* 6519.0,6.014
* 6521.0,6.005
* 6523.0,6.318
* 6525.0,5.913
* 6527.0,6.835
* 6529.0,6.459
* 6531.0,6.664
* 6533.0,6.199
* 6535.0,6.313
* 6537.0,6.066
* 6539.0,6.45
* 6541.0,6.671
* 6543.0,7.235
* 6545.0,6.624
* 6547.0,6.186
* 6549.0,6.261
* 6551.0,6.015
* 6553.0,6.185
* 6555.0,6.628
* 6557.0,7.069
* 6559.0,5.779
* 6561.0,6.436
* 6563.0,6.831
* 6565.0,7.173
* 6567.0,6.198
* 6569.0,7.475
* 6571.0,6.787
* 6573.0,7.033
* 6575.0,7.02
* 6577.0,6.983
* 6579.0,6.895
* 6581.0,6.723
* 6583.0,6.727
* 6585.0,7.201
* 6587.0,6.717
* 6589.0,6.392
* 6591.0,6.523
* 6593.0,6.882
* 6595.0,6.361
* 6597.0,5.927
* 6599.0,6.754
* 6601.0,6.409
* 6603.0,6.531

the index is 0.02 mag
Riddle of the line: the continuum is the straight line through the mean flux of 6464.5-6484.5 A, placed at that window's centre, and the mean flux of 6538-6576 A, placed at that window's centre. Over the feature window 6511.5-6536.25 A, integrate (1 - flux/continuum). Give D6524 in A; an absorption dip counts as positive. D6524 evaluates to 0.7 A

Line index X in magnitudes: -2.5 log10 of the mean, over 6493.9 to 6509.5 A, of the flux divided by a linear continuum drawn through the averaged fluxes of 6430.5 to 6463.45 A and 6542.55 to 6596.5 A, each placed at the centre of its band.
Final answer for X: 0.08 mag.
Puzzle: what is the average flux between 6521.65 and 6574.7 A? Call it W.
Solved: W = 6.53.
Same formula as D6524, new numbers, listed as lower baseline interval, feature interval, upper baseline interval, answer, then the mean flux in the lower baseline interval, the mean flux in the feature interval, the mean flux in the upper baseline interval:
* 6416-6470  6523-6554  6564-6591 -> 1.3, 6.25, 6.4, 6.86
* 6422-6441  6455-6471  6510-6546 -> 0.8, 6.32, 5.99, 6.29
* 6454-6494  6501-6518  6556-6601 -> 0.9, 6.07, 5.94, 6.72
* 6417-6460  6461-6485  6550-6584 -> 1.9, 6.32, 5.92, 6.7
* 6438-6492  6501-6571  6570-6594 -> 2.3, 6.14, 6.34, 6.82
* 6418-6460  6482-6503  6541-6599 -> 1.0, 6.31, 6.16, 6.65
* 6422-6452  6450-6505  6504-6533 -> 1.4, 6.33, 6.08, 6.14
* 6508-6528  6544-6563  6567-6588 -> 0.6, 6.1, 6.38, 6.92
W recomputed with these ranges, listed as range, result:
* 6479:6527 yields 6.12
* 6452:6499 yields 6.07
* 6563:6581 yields 6.93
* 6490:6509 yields 6.15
